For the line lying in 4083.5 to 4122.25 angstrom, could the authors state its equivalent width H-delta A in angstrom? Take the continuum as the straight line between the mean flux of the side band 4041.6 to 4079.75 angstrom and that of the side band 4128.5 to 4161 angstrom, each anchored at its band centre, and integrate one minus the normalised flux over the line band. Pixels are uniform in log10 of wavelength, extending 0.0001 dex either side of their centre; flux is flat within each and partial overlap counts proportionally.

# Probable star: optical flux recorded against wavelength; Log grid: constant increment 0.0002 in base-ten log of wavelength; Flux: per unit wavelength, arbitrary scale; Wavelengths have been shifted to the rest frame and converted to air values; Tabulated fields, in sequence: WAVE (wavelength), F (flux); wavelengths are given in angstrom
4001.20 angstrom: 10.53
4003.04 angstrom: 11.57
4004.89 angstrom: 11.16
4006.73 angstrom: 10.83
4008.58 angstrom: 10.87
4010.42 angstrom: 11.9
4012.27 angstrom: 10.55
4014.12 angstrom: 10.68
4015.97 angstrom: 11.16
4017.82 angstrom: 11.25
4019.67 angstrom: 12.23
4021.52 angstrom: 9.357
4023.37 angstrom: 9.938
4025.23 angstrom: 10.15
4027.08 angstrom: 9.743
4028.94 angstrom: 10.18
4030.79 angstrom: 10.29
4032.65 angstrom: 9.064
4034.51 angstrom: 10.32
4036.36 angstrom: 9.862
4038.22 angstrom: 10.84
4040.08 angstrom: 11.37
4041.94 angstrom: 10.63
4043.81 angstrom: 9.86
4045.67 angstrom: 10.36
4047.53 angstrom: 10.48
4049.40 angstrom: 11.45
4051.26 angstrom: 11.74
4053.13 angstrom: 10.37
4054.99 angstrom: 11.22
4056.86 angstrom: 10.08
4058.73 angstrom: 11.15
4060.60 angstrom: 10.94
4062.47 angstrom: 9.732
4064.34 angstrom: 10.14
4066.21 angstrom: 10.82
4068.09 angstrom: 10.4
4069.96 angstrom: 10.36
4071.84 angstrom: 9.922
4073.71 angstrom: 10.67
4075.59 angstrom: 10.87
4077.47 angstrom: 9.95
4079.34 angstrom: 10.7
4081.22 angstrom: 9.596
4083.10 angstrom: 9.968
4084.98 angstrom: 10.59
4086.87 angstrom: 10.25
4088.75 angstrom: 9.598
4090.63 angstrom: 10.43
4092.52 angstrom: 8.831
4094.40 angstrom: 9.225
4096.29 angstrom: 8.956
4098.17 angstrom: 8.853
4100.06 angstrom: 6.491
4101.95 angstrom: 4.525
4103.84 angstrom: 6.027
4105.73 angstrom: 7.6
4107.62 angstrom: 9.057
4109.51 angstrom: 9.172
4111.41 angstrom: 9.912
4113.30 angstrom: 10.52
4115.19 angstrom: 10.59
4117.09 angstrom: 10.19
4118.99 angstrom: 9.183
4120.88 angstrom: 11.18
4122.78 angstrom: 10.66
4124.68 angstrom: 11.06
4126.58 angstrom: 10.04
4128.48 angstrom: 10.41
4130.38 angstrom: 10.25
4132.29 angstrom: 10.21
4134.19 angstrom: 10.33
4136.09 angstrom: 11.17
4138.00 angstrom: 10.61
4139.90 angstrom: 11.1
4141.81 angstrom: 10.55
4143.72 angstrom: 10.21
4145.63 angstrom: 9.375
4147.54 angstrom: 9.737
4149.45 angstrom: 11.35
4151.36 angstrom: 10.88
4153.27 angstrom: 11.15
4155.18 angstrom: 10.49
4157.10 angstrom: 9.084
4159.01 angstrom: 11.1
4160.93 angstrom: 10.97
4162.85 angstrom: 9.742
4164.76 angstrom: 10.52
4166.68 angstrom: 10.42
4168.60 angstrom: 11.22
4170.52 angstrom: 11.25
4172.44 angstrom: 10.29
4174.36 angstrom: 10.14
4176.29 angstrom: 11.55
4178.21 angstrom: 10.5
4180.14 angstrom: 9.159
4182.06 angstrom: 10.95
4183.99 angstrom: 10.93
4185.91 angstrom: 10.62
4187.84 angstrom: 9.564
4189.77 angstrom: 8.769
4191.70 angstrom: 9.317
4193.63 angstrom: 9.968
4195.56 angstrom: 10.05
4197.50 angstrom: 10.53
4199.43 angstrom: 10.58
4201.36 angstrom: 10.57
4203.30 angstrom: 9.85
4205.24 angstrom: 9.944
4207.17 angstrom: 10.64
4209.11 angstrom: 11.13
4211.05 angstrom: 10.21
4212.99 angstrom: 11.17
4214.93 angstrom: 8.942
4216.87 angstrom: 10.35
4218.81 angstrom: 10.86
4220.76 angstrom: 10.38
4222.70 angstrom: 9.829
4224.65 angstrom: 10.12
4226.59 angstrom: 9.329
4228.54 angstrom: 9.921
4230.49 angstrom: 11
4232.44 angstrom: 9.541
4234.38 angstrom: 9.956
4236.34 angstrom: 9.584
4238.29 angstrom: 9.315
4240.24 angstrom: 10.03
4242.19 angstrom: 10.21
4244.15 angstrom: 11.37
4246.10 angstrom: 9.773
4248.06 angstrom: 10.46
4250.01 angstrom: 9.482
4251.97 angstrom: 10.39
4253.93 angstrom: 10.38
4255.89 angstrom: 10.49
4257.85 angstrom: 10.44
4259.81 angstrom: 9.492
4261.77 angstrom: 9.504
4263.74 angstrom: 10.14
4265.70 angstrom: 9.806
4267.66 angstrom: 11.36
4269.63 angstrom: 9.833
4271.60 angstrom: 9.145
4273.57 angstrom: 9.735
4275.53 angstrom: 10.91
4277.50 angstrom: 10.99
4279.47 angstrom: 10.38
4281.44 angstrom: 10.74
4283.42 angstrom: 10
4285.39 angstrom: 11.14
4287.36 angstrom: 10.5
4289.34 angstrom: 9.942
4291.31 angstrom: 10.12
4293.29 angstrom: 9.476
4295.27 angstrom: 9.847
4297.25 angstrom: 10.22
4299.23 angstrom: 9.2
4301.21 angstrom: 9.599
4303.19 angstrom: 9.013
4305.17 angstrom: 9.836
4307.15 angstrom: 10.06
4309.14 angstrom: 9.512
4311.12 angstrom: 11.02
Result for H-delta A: 5.28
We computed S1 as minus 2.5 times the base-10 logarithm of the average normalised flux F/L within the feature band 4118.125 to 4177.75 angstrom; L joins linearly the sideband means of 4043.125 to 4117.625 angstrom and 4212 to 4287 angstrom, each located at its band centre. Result -0.06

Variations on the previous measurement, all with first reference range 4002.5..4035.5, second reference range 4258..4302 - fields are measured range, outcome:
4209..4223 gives -0.01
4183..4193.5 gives 0.05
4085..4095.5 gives 0.08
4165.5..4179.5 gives -0.04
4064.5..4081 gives 0.01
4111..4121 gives 0.02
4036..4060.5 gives -0.02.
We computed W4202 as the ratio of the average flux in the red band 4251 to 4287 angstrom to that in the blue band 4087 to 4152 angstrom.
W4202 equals 1.06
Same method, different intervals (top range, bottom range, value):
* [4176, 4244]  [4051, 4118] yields 1.05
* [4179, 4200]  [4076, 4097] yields 1.02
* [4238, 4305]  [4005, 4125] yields 1.00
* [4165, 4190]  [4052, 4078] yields 1.00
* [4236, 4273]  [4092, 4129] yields 1.10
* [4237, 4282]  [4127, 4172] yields 0.97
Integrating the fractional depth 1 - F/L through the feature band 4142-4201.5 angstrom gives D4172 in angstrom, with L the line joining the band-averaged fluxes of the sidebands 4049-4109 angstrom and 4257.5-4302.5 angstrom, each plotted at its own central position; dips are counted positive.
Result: -2.9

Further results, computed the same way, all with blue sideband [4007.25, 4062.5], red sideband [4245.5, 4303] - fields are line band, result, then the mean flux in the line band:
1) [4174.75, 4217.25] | 0.1 angstrom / 10.2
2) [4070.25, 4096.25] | 1.2 angstrom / 10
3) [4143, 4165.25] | -0.1 angstrom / 10.4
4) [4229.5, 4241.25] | 0.3 angstrom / 9.91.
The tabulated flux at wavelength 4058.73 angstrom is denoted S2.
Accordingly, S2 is 11.15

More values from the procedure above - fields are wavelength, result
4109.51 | 9.172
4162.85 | 9.742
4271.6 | 9.145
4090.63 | 10.43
